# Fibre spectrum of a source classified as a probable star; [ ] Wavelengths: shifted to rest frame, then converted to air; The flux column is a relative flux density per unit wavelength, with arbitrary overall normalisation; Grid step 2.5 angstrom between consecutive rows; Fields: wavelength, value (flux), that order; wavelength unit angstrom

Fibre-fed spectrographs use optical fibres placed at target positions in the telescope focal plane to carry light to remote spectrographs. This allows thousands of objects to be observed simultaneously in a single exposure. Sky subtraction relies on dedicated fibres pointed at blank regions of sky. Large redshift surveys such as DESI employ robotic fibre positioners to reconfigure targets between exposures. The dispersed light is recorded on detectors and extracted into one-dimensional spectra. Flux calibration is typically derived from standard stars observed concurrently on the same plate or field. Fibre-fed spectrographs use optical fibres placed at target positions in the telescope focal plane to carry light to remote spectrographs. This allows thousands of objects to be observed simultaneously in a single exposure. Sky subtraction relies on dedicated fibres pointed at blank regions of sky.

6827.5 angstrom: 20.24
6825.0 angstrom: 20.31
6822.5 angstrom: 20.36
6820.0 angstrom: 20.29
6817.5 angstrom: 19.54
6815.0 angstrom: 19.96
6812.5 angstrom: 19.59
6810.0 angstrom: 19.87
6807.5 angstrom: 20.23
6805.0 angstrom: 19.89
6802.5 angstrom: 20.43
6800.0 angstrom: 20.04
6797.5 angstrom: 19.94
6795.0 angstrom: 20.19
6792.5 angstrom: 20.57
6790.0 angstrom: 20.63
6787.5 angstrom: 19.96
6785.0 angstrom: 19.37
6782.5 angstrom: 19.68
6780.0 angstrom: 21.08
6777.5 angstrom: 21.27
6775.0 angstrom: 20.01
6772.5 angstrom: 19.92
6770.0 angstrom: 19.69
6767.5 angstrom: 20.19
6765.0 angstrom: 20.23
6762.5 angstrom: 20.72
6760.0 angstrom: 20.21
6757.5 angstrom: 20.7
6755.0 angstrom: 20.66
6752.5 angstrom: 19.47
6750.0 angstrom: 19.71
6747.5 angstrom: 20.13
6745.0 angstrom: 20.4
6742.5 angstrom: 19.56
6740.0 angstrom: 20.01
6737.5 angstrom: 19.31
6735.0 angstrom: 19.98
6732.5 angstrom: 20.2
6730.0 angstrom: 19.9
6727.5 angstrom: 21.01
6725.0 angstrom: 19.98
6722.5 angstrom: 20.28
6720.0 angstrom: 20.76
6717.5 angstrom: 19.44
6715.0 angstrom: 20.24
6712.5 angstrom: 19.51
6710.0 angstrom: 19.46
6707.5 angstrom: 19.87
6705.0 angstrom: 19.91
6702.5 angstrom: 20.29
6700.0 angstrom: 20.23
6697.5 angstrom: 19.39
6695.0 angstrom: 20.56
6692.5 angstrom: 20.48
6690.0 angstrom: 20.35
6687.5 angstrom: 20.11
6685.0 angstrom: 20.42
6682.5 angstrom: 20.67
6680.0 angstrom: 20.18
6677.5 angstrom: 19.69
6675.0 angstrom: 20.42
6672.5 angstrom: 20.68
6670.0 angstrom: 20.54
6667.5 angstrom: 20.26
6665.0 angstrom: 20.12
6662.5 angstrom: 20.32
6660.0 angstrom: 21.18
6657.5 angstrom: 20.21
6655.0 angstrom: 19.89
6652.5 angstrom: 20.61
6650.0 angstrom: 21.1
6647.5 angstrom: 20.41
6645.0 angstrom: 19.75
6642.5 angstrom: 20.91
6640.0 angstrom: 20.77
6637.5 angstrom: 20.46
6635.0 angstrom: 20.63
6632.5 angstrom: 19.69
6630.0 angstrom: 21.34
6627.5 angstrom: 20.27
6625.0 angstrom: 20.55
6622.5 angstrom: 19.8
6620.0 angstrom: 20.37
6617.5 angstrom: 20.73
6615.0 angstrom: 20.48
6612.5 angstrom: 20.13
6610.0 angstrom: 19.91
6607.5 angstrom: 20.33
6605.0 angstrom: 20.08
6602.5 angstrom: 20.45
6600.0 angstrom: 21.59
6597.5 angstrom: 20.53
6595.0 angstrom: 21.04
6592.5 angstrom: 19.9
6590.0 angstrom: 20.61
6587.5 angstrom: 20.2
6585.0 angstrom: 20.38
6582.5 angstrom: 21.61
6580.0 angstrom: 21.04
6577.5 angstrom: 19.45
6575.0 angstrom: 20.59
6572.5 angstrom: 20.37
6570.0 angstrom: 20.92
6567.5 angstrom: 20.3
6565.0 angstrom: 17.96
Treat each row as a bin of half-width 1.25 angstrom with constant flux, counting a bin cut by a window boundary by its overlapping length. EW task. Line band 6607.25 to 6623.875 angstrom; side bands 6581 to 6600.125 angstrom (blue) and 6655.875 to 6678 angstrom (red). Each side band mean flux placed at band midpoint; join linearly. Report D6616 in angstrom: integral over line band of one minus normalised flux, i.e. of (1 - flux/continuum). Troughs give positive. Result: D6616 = 0.3 angstrom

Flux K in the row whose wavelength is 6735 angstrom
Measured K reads 19.98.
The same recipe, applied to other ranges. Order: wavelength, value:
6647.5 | 20.41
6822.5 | 20.36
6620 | 20.37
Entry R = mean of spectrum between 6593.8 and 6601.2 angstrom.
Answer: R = 21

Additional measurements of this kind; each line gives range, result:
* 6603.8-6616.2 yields 20.2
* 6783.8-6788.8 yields 19.7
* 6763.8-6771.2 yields 20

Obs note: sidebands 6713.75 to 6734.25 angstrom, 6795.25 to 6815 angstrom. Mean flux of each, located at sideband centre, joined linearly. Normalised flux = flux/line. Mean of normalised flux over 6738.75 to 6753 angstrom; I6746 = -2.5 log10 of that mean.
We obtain 0.01 mag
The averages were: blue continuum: 20.2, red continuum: 20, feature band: 19.9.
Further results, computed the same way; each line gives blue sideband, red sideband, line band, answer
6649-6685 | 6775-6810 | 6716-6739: 0.01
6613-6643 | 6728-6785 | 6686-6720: 0.01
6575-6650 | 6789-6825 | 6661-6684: 0.00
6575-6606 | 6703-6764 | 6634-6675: -0.01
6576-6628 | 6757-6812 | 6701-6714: 0.03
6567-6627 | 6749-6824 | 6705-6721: 0.02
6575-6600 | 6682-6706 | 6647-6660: -0.01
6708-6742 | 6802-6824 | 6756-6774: -0.01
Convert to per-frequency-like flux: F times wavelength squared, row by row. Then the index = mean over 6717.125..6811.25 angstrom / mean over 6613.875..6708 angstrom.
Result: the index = 1.02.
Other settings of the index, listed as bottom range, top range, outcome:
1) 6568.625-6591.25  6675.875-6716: 1.01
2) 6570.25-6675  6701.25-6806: 1.02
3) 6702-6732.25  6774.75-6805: 1.03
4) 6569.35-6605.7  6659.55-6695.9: 1.02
